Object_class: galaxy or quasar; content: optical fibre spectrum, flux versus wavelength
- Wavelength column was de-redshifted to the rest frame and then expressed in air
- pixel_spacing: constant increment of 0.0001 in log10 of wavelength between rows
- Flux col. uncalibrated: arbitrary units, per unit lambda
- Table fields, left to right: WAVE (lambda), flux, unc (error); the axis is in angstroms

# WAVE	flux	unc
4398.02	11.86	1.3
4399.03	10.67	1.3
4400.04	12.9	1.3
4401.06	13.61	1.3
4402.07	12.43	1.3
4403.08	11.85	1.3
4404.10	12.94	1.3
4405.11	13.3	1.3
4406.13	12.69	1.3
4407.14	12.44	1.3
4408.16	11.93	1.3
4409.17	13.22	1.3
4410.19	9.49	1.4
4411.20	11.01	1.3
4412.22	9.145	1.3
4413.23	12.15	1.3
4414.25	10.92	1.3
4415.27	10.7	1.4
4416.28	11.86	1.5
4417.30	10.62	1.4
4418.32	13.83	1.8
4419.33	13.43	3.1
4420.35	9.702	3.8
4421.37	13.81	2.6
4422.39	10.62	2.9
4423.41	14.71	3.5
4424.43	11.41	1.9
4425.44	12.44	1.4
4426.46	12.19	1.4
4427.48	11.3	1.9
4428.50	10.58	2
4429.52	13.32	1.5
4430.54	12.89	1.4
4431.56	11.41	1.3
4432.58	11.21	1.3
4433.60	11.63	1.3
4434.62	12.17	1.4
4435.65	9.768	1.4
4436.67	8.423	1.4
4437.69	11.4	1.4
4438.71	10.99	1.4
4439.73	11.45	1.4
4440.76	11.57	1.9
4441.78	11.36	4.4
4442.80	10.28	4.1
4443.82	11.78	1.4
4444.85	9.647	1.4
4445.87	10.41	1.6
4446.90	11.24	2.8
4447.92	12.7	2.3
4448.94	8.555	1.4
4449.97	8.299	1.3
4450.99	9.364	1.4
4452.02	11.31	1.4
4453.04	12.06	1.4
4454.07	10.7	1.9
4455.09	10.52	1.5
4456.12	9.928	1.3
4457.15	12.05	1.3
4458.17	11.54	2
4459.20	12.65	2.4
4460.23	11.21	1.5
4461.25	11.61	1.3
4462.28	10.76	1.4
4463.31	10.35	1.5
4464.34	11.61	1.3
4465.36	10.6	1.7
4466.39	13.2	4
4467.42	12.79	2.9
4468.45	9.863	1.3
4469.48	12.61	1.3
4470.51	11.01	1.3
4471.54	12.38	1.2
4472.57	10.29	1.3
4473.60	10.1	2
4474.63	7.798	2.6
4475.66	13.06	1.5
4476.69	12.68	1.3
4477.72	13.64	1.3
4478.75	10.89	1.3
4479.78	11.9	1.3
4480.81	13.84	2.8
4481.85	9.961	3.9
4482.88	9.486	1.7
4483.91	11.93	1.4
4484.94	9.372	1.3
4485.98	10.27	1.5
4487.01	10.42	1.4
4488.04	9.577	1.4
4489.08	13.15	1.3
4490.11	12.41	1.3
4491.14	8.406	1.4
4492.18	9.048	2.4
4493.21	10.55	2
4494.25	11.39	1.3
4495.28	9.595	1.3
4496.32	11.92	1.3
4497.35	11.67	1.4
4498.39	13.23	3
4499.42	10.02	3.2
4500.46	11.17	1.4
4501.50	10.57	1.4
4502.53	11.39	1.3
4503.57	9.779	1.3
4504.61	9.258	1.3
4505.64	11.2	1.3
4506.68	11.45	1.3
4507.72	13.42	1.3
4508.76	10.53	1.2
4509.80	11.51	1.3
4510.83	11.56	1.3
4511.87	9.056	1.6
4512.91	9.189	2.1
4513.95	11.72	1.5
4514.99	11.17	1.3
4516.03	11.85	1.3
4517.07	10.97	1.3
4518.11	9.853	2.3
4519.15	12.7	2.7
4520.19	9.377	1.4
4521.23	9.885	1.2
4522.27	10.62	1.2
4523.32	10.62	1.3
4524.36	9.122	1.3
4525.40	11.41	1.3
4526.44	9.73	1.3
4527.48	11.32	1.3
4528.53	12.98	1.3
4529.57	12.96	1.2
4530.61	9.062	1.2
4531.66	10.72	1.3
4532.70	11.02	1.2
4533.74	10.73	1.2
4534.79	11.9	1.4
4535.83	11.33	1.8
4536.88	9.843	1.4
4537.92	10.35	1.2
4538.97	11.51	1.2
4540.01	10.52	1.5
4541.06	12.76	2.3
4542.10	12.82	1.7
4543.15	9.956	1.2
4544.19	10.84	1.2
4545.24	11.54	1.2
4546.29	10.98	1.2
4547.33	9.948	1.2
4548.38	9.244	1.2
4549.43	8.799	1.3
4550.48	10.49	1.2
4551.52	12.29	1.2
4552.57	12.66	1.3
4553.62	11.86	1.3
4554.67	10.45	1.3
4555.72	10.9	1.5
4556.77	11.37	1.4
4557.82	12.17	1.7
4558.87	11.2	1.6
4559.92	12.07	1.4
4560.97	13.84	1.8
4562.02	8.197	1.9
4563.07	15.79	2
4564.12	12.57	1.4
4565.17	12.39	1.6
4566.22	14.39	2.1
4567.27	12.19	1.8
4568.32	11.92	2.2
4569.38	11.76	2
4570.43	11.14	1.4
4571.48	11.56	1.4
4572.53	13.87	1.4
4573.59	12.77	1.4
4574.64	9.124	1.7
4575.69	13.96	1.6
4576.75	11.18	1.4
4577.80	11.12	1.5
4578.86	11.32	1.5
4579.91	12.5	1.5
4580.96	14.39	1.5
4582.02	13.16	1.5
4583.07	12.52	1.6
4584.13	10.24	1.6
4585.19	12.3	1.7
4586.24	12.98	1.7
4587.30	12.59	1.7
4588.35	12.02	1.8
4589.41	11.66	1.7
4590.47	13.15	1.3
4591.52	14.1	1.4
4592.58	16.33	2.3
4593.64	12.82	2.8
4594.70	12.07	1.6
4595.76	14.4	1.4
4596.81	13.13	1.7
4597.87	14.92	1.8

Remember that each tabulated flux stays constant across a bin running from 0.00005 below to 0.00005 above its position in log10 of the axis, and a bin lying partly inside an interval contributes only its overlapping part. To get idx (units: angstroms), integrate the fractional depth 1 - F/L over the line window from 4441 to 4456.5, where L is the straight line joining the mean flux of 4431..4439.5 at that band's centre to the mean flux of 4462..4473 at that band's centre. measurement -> 0.8 angstroms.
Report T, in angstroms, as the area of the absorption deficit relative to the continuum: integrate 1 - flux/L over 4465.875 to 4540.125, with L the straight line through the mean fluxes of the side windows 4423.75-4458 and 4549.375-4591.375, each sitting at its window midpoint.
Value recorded 3.5 angstroms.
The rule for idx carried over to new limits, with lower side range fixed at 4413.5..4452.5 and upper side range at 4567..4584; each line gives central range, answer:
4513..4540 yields 2.18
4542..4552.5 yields 1.11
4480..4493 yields 1.03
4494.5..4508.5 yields 0.68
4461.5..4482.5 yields 0.12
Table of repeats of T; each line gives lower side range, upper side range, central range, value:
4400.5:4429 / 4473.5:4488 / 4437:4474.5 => 1.3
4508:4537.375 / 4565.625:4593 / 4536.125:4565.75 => 0.8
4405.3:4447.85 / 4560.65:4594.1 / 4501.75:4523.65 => 2.3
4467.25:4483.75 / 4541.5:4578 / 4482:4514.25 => 1.9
